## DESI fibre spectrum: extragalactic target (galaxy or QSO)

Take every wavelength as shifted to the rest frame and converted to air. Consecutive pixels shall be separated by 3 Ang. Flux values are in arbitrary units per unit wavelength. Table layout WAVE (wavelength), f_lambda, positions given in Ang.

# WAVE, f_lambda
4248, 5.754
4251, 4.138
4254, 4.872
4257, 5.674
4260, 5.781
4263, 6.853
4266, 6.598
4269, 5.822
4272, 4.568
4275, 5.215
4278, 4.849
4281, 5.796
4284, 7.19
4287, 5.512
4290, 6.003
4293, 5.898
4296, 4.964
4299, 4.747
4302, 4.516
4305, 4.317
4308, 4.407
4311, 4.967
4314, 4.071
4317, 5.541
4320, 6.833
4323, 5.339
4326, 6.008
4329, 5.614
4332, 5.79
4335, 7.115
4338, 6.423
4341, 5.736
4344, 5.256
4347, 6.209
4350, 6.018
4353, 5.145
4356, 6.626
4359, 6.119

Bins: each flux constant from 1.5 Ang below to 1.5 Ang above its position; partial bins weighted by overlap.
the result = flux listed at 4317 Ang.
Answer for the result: 5.541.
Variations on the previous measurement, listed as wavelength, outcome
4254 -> 4.872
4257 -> 5.674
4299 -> 4.747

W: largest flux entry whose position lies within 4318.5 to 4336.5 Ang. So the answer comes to 7.115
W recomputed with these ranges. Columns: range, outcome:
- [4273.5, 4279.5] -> 5.215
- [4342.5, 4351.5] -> 6.209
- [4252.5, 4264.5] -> 6.853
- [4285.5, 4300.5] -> 6.003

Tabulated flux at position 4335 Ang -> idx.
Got 7.115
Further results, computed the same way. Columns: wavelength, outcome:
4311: 4.967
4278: 4.849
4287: 5.512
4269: 5.822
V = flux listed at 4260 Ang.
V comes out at 5.781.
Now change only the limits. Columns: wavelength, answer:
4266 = 6.598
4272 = 4.568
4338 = 6.423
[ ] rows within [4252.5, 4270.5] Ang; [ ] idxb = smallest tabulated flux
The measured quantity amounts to 4.872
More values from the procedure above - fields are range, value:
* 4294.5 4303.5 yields 4.516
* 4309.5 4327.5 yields 4.071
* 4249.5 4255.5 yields 4.138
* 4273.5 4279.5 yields 4.849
